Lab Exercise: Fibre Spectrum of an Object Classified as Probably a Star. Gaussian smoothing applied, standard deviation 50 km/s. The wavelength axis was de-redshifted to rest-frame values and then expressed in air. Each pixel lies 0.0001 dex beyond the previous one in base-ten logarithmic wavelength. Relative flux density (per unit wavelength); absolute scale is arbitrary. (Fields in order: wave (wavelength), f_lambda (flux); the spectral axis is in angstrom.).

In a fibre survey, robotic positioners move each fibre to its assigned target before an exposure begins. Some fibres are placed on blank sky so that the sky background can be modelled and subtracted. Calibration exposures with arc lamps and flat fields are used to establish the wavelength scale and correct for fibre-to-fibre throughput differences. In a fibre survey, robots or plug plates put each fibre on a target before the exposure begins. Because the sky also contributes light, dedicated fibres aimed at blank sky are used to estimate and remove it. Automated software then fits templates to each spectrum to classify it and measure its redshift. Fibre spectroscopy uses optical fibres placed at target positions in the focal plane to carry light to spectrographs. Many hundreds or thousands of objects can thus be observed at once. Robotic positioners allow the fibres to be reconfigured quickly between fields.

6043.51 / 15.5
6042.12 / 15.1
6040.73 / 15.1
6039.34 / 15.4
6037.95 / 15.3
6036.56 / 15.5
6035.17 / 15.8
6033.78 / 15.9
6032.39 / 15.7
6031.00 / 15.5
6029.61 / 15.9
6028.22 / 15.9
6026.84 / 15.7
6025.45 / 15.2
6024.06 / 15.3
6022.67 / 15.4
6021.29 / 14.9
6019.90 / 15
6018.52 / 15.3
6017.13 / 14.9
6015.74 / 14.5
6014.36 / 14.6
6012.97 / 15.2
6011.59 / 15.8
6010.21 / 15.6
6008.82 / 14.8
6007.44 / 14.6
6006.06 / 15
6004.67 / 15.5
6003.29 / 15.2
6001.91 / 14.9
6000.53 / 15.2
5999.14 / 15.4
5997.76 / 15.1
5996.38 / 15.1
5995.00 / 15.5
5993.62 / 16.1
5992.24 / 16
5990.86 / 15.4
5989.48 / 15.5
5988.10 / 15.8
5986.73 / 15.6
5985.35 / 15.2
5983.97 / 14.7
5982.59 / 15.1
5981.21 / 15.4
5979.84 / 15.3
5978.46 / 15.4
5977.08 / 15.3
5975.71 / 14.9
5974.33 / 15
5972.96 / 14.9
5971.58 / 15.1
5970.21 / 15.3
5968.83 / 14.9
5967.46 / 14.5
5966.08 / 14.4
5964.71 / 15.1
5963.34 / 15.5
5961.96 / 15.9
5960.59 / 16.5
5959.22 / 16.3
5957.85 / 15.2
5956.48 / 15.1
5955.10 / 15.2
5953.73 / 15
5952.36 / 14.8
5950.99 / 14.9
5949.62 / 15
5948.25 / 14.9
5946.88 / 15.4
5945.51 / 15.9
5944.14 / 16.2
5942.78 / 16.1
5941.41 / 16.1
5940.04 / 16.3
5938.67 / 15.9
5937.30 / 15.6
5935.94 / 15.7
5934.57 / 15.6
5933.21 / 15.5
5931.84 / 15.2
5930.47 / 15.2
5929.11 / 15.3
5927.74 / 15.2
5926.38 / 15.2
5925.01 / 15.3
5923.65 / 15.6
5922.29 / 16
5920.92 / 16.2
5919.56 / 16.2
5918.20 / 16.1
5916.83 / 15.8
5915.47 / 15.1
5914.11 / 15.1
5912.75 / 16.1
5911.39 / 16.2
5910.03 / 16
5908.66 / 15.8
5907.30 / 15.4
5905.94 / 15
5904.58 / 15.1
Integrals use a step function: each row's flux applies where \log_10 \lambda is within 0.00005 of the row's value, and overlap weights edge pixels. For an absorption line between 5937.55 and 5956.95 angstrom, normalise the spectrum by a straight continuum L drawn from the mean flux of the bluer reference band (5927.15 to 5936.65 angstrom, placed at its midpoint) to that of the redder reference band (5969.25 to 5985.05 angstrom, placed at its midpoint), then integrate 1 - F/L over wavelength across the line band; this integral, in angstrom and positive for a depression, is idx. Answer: -0.2 angstrom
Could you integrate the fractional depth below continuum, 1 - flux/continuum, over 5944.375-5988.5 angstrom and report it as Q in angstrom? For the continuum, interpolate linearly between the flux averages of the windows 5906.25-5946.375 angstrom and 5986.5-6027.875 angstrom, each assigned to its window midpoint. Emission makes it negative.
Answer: 0.7 angstrom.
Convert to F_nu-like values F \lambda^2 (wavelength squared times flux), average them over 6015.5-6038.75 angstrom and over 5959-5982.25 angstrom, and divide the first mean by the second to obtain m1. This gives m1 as 1.0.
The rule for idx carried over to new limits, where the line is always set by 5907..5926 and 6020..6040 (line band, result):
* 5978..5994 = 0.17 angstrom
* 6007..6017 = 0.34 angstrom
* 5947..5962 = 0.34 angstrom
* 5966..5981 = 0.58 angstrom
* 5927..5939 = 0.21 angstrom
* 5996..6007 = 0.29 angstrom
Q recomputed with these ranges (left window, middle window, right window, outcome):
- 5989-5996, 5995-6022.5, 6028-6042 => 0.9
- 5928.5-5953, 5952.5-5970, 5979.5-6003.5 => 0.2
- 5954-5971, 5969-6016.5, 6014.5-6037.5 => 0.4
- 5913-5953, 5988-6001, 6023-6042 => 0.0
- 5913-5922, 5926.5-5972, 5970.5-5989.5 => 0.2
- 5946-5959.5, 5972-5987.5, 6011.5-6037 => 0.1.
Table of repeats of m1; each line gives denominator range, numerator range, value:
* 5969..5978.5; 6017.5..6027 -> 1.02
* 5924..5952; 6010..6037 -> 1.02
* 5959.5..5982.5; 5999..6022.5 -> 1.00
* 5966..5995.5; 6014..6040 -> 1.02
